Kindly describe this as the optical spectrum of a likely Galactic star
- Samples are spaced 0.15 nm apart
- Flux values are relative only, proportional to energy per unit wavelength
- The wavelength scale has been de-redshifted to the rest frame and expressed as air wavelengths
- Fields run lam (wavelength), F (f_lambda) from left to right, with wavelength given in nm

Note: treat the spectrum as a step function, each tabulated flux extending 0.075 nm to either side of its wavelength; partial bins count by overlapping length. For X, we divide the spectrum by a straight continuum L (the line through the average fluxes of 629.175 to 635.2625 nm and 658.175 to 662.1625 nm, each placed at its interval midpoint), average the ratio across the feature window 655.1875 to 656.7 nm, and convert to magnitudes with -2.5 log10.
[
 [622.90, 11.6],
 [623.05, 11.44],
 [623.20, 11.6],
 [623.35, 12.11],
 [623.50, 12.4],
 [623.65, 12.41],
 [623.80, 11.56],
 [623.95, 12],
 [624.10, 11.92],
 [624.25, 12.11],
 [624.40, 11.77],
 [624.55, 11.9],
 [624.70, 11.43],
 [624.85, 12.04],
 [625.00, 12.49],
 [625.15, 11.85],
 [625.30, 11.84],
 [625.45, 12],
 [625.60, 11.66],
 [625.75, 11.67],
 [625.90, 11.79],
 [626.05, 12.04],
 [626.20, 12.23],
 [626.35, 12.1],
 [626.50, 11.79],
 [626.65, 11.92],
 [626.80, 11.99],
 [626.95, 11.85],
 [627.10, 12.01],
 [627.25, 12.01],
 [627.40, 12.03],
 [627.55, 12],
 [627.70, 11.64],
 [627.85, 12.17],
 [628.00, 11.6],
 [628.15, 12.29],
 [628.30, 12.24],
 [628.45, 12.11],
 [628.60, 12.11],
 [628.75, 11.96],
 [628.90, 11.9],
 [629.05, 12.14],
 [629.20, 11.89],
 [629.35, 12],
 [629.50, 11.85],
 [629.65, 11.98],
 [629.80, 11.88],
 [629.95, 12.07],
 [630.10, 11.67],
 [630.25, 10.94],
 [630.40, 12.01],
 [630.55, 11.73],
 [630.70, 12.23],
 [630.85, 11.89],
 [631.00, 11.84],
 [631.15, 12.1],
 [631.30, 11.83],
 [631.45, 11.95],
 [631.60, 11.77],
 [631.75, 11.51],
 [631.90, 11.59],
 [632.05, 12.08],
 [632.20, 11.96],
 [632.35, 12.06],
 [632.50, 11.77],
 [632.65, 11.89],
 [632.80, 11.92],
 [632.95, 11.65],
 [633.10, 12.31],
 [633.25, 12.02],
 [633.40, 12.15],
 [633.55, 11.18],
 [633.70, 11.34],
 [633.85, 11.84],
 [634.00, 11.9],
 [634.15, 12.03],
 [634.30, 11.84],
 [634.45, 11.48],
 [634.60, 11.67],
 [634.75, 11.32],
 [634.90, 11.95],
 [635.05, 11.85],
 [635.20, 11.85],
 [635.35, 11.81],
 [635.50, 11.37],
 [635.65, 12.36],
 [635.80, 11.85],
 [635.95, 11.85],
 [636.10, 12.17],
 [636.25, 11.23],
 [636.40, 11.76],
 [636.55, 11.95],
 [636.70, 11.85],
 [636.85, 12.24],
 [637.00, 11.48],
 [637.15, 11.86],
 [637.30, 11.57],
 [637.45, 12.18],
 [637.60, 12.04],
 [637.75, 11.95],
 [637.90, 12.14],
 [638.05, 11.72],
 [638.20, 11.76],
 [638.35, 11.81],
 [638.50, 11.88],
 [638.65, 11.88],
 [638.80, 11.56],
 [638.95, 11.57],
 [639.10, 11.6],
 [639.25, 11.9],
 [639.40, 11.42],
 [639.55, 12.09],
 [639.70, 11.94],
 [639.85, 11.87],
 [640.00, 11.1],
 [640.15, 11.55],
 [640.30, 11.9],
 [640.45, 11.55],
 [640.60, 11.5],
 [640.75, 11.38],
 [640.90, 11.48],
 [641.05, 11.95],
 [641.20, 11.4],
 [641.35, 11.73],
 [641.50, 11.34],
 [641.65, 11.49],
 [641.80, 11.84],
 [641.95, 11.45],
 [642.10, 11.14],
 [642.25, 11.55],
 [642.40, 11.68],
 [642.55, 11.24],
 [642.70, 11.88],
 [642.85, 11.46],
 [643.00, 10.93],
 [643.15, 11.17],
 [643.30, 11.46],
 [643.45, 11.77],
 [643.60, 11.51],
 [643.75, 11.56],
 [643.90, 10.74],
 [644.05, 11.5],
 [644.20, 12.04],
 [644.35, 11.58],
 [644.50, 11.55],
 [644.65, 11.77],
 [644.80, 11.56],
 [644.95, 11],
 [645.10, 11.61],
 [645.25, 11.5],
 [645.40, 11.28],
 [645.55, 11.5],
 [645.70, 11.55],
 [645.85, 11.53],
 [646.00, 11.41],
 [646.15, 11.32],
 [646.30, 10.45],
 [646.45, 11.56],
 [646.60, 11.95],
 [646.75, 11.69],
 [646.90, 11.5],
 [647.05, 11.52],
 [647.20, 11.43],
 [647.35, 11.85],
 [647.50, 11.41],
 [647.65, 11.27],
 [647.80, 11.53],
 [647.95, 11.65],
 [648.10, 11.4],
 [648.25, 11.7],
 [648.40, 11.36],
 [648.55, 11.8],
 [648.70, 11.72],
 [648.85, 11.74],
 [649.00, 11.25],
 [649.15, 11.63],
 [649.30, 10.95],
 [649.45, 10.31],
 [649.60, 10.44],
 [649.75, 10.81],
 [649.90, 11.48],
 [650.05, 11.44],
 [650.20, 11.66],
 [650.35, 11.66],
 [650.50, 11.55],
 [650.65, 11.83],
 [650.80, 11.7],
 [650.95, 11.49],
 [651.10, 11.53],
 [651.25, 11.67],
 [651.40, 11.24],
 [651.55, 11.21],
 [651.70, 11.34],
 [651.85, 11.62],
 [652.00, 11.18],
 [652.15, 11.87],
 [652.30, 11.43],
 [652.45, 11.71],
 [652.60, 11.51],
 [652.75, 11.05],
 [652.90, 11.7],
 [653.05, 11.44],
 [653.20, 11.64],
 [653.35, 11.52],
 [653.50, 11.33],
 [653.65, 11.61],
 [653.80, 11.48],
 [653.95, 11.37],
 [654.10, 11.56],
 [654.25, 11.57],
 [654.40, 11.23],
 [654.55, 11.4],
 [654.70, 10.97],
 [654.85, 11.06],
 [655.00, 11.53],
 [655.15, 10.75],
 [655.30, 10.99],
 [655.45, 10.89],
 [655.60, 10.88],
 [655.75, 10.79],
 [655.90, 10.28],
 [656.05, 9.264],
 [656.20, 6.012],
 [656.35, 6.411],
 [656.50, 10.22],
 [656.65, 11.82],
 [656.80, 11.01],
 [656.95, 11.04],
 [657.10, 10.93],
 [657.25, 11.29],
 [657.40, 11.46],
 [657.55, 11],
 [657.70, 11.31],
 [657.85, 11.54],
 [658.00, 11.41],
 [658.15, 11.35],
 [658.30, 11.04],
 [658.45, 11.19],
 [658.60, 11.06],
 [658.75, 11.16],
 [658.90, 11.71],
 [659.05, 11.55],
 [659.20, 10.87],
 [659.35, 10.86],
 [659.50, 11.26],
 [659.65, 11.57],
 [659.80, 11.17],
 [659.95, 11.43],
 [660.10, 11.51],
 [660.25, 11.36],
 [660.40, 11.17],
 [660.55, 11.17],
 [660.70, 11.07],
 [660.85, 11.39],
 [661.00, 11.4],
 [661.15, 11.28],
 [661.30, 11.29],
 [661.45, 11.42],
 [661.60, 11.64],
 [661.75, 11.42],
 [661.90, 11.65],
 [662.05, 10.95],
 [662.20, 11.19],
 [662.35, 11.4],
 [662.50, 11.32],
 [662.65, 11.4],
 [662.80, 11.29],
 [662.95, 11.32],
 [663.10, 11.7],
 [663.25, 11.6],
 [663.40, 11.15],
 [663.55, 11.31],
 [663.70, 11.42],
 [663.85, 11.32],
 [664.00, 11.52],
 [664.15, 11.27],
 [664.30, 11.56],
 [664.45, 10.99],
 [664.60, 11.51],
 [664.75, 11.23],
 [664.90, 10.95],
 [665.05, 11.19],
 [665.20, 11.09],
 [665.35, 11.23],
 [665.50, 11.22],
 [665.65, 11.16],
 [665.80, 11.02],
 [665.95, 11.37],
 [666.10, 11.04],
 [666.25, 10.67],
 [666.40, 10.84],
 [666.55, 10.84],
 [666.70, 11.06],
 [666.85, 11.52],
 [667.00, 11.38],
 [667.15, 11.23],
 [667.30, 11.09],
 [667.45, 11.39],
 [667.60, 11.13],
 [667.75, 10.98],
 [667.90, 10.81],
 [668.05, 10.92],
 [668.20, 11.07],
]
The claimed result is 0.17 mag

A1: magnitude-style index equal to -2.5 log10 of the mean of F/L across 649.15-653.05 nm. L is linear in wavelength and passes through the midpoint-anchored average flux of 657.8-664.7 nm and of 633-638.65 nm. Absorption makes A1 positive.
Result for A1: 0.01 mag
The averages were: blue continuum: 11.8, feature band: 11.4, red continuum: 11.3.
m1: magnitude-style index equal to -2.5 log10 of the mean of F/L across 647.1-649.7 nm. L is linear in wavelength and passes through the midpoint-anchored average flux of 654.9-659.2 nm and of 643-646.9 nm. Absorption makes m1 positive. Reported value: -0.01 mag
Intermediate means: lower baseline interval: 11.5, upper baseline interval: 10.7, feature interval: 11.4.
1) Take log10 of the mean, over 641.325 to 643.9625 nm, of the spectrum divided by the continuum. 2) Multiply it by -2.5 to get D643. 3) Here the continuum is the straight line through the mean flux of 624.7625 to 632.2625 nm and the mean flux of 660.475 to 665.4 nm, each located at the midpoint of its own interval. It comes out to 0.02 mag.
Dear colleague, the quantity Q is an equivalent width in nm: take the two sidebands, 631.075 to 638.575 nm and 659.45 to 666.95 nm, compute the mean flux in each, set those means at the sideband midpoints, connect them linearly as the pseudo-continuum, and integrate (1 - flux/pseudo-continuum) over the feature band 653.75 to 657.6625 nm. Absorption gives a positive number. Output 0.26 nm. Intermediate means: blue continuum 11.8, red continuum 11.3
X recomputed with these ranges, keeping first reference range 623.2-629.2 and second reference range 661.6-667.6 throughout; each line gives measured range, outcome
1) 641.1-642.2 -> 0.02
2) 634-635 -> 0.01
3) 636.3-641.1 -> 0.00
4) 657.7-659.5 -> 0.01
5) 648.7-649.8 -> 0.05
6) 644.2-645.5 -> 0.01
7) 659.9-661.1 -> 0.00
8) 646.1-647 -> 0.02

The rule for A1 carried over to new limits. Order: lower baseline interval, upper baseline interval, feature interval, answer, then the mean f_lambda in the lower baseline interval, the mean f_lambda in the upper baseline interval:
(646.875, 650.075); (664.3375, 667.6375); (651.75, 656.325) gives 0.03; 11.4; 11.1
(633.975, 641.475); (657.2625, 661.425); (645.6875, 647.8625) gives 0.01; 11.8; 11.3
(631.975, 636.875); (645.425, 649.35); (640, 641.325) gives 0.01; 11.8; 11.5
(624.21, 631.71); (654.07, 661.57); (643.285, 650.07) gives -0.01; 11.9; 11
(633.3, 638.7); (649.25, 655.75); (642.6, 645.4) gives 0.01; 11.8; 11.3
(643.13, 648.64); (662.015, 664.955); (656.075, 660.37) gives 0.05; 11.5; 11.3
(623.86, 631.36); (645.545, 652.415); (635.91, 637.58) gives -0.01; 11.9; 11.4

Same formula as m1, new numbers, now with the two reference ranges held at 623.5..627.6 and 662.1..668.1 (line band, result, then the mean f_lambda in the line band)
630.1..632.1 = 0.005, 11.8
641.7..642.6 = 0.014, 11.5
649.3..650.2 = 0.052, 11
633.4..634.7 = 0.010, 11.7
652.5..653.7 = -0.004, 11.5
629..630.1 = -0.007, 11.9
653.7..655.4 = 0.014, 11.3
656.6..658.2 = 0.008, 11.3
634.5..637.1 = -0.003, 11.8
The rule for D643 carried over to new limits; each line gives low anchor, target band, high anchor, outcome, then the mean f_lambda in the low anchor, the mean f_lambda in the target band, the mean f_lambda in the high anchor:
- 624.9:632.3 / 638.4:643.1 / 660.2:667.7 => 0.010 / 11.9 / 11.6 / 11.3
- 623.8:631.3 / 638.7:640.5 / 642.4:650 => -0.007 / 11.9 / 11.7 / 11.4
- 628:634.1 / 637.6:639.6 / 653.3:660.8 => -0.016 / 11.9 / 11.8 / 11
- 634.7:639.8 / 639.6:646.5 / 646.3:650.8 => 0.013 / 11.8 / 11.5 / 11.4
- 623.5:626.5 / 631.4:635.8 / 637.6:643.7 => -0.004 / 11.9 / 11.8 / 11.6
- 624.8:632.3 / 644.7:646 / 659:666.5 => 0.015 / 11.9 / 11.4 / 11.3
